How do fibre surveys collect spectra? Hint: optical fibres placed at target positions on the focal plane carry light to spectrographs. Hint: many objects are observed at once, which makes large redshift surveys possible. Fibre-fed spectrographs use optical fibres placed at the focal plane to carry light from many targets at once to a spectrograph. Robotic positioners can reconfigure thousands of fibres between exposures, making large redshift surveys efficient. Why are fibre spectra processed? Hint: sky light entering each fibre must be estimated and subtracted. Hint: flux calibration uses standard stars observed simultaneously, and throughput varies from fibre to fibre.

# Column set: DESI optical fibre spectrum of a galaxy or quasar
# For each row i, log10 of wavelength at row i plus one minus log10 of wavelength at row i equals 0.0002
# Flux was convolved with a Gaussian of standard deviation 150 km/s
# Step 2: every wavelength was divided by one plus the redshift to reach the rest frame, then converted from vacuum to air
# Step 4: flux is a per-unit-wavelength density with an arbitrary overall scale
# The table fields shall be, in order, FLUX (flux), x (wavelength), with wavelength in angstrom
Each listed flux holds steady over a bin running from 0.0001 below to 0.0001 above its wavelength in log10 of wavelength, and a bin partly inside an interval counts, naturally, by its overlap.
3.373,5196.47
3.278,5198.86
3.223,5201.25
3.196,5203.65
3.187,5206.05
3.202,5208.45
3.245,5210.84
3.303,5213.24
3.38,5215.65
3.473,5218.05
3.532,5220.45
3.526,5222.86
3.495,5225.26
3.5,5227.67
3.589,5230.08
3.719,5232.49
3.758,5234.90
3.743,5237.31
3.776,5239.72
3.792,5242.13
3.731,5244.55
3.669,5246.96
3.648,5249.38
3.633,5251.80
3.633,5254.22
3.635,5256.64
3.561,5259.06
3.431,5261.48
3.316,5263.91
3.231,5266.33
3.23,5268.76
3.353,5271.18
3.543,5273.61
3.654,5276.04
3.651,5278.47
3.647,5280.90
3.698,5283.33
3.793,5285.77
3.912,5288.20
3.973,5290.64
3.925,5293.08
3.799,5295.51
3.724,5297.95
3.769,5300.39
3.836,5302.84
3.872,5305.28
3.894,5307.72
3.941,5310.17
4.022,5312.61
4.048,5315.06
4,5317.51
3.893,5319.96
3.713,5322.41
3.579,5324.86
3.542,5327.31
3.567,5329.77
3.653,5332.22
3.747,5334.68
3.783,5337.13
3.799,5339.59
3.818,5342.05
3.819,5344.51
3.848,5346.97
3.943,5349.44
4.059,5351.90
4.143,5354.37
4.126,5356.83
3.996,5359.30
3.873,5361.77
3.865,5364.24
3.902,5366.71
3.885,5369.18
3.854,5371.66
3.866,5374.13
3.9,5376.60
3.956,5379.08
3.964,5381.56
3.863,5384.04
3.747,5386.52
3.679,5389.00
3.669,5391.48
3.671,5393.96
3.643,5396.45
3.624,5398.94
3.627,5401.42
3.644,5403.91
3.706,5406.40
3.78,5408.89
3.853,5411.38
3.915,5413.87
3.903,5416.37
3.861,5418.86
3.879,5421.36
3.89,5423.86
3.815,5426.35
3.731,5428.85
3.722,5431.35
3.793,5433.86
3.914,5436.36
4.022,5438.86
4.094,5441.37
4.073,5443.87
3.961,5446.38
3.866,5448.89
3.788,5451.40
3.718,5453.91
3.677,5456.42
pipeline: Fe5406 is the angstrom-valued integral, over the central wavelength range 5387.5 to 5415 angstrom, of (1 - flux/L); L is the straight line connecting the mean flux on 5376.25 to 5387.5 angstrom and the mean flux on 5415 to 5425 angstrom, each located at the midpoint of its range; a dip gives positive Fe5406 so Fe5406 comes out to 1.23 angstrom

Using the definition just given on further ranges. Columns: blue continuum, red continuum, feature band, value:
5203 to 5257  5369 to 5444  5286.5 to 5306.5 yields -1.12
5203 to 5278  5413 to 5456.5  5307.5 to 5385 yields -3.41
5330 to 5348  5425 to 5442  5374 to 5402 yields 0.38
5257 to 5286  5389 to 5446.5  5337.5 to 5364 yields -1.90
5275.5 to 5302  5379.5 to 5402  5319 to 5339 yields 0.40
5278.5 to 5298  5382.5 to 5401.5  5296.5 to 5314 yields -0.36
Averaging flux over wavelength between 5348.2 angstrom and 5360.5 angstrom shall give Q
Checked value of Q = 4.05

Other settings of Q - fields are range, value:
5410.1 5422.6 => 3.88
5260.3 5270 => 3.3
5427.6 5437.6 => 3.79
